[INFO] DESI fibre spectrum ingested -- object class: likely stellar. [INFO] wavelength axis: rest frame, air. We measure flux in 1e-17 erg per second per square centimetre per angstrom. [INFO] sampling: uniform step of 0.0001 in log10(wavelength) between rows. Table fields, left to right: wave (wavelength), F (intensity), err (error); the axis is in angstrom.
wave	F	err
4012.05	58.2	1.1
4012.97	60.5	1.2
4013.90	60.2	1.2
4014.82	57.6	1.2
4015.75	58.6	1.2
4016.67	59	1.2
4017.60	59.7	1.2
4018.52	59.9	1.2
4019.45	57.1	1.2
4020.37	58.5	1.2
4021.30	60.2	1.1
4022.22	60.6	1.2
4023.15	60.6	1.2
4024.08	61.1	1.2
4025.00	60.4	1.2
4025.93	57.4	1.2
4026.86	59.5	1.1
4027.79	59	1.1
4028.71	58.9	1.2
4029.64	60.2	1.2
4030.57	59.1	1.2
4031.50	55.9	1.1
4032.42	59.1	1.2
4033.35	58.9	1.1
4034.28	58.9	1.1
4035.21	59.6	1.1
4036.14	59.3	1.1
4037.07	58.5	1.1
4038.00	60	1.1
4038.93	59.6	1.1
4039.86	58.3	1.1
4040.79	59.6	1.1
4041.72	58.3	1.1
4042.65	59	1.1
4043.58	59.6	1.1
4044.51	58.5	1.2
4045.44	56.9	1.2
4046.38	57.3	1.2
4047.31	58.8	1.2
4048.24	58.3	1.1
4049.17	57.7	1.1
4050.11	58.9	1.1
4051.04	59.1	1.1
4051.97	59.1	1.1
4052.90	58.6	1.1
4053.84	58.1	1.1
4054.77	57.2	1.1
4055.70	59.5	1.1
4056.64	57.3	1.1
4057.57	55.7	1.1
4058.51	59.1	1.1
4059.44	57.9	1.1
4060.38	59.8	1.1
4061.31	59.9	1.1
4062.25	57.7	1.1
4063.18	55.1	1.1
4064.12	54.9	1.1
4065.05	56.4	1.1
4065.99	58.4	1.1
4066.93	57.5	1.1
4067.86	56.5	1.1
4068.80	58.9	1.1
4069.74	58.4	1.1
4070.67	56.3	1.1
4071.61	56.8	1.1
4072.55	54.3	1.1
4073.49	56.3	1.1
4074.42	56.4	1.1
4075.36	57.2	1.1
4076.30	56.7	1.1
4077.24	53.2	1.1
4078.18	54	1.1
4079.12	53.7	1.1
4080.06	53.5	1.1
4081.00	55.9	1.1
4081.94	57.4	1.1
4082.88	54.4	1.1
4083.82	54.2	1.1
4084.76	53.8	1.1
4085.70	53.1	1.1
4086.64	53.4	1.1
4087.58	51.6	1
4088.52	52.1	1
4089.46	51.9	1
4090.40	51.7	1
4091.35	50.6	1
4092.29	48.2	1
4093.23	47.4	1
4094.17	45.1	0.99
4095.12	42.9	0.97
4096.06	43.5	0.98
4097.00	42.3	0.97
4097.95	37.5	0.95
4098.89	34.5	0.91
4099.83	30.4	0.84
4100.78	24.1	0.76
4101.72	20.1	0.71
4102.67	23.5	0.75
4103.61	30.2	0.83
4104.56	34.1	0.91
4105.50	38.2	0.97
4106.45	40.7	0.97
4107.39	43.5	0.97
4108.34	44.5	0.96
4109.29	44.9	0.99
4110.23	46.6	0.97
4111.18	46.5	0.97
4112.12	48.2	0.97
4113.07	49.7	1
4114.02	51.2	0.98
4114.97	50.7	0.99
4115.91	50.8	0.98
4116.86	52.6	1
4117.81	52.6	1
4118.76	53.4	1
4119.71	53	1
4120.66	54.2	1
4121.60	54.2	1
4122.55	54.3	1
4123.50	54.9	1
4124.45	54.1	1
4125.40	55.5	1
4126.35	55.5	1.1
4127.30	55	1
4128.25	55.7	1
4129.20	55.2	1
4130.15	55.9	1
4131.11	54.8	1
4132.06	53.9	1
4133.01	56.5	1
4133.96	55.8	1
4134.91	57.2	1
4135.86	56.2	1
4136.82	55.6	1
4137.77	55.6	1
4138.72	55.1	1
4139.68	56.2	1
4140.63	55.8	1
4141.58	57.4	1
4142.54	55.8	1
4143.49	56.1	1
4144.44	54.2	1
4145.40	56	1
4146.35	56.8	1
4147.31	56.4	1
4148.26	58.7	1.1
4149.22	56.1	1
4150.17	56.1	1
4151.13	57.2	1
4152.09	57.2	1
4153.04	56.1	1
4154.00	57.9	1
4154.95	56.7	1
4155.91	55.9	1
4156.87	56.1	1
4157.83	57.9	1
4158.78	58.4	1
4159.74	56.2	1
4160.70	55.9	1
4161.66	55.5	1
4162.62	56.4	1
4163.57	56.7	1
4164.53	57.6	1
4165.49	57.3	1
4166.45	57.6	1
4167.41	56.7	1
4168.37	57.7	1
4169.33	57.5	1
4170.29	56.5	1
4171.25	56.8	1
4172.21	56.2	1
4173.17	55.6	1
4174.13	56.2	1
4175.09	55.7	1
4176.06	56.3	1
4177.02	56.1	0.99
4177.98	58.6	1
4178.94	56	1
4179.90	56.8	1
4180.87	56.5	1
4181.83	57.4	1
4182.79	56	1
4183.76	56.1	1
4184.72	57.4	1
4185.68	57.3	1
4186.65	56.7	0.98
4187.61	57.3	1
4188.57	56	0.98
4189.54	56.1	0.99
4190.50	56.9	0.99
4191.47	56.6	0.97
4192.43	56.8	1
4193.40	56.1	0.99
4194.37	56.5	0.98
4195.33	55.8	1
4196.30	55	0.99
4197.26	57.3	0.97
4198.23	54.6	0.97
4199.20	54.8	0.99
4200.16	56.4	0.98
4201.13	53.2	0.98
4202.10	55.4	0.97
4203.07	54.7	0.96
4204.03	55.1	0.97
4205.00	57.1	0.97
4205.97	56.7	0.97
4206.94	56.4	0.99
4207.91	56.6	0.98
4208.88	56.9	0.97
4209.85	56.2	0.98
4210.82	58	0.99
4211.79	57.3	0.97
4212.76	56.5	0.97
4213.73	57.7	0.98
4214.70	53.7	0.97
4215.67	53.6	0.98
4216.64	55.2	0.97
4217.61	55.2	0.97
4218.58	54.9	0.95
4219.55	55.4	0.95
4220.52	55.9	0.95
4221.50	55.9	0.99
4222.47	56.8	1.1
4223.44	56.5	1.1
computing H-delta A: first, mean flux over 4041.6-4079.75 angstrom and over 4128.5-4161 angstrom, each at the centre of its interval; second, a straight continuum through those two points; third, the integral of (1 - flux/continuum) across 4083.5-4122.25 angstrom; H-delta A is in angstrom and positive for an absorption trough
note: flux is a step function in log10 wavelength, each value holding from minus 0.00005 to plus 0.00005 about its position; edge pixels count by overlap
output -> 7.9 angstrom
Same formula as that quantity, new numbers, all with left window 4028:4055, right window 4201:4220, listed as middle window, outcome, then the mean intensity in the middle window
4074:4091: 1.1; 54.1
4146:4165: 0.0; 56.8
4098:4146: 6.8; 49.2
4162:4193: -0.2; 56.7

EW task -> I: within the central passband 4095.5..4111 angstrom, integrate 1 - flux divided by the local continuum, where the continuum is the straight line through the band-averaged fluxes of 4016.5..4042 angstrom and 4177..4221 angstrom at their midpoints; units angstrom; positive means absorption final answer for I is 5.7 angstrom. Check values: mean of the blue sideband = 59.2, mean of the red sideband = 56.2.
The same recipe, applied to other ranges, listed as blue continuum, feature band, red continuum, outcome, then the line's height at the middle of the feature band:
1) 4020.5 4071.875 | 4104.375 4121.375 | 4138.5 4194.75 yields 2.8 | 57.4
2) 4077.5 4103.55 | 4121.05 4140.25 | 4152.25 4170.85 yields -1.2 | 52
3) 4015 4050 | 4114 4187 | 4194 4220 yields 1.2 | 56.8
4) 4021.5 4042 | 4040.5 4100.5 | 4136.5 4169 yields 4.3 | 58.4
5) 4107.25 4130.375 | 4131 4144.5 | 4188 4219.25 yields -0.8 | 52.7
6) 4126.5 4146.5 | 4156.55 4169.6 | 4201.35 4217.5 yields -0.3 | 55.8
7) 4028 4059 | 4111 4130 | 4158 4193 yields 1.5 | 57.5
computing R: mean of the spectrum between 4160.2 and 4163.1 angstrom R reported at 56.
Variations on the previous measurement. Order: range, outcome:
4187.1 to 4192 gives 56.7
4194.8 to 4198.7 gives 55.8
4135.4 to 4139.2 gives 55.5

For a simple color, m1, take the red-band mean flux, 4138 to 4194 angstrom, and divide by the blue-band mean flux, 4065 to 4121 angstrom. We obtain 1.17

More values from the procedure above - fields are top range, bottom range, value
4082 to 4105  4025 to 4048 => 0.73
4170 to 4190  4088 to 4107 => 1.43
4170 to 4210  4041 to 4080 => 0.98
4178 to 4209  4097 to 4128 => 1.25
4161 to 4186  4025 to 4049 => 0.97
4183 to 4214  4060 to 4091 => 1.01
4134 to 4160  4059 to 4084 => 1.00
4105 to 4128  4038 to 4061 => 0.86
